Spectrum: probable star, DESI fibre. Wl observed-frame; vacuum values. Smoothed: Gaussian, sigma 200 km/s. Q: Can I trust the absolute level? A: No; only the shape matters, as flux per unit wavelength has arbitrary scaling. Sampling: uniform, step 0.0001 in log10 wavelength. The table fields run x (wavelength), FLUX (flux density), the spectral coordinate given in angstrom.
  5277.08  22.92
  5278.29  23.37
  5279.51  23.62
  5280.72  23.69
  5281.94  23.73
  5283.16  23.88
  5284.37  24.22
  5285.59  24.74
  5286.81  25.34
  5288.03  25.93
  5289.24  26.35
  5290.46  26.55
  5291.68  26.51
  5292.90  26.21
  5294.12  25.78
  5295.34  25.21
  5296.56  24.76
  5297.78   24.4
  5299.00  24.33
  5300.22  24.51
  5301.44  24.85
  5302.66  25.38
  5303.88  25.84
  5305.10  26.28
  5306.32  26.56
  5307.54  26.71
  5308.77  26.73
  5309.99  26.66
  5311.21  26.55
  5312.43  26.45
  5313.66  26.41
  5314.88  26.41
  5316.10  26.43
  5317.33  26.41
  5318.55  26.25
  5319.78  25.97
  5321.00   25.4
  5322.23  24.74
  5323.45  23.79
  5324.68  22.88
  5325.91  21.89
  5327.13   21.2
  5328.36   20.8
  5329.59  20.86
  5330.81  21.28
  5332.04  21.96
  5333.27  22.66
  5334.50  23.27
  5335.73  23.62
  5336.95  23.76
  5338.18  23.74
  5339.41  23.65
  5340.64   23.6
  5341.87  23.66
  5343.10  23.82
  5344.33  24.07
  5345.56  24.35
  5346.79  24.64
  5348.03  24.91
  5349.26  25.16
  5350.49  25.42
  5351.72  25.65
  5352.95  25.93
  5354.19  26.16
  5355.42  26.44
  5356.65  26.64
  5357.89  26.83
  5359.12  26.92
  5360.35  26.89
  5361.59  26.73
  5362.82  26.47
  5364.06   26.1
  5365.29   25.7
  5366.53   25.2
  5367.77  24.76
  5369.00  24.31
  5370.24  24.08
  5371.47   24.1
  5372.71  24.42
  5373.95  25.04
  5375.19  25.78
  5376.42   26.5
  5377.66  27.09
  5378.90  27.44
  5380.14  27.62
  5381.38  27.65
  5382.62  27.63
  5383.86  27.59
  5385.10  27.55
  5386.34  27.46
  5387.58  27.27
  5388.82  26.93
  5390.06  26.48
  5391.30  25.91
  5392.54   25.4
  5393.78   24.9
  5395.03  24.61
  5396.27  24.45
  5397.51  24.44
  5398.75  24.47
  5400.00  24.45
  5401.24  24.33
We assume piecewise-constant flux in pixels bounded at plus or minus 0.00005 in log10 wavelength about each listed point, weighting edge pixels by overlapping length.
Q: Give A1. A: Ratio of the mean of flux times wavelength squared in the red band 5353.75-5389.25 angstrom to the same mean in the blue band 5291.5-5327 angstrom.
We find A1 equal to 1.06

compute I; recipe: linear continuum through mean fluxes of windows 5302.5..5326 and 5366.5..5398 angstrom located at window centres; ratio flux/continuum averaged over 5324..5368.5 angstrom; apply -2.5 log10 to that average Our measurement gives 0.06 mag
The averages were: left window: 25.8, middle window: 24.4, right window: 26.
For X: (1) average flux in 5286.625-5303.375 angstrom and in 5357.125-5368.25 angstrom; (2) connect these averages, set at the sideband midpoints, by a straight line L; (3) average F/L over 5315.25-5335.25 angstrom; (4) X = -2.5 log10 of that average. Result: 0.10 mag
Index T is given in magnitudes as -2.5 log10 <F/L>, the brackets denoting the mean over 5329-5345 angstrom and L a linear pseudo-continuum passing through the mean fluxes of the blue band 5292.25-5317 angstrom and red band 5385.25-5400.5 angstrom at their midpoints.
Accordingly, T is 0.12 mag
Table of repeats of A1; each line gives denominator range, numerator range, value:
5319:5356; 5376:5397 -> 1.14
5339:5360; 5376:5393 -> 1.09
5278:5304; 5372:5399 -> 1.09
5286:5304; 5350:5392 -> 1.06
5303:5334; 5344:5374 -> 1.05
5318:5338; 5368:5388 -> 1.16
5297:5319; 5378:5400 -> 1.04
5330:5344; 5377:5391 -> 1.20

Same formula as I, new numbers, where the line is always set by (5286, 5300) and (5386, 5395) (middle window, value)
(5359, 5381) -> 0.009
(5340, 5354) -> 0.052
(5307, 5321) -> -0.031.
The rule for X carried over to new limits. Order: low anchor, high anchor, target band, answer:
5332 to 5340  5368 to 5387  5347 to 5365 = -0.06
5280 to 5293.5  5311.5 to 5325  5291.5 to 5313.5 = -0.01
